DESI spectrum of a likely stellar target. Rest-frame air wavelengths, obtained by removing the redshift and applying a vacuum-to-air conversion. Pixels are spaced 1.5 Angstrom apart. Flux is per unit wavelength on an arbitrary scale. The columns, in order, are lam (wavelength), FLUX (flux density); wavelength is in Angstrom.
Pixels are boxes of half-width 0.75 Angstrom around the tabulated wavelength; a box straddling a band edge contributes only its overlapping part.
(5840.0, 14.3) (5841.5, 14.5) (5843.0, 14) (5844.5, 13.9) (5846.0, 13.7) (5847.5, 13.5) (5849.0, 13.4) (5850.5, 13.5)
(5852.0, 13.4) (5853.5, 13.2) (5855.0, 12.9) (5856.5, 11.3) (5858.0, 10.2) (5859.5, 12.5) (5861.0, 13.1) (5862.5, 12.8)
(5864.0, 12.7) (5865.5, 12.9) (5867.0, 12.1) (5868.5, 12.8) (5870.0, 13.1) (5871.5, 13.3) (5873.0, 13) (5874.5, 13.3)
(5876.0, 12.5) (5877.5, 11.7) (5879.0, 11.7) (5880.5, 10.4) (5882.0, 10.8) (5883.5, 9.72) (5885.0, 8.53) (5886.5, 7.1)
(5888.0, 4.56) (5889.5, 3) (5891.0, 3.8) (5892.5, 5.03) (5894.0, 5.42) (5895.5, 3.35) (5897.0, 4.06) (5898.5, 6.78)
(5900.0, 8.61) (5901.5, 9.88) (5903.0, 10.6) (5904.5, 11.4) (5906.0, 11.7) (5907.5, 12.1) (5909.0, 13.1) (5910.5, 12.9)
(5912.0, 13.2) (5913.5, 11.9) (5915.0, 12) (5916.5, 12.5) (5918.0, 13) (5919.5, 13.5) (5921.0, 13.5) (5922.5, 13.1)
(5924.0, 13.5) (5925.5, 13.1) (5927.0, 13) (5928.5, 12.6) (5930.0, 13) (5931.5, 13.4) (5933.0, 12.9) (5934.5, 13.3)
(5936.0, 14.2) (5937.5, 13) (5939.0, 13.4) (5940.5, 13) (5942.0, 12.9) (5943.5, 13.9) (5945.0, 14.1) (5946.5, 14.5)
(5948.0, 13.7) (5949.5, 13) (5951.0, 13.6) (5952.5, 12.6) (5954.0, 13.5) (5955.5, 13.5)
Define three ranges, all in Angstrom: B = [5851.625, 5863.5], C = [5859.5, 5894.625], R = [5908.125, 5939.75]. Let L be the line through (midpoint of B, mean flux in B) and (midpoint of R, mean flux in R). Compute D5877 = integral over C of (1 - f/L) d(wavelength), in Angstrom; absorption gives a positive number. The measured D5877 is 6.6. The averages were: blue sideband 12.4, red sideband 13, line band 10.2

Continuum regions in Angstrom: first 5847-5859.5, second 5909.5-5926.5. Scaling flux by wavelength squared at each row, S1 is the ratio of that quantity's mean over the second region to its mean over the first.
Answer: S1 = 1.05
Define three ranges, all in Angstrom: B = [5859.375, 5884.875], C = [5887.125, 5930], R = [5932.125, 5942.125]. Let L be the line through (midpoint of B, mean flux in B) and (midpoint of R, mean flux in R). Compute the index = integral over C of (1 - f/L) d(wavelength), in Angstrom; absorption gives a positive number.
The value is 9.21 Angstrom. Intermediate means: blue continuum 12.2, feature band 10.1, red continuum 13.3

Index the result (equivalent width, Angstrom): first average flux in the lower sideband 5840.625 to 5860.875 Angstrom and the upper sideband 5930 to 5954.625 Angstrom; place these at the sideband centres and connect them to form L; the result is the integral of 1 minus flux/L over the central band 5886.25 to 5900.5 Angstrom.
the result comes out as 8.8 Angstrom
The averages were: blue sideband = 13.1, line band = 5.04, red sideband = 13.4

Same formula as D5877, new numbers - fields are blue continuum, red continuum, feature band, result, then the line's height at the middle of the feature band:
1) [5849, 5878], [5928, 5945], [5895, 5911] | 4.27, 13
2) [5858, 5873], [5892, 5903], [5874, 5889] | -0.18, 9.59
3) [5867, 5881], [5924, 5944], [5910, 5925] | 0.10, 13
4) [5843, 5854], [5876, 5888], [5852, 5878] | -2.11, 11.7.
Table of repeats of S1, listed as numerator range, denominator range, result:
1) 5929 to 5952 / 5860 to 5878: 1.08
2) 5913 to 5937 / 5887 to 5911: 1.68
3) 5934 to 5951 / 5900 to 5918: 1.16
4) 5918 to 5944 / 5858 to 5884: 1.11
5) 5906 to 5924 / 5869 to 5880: 1.03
